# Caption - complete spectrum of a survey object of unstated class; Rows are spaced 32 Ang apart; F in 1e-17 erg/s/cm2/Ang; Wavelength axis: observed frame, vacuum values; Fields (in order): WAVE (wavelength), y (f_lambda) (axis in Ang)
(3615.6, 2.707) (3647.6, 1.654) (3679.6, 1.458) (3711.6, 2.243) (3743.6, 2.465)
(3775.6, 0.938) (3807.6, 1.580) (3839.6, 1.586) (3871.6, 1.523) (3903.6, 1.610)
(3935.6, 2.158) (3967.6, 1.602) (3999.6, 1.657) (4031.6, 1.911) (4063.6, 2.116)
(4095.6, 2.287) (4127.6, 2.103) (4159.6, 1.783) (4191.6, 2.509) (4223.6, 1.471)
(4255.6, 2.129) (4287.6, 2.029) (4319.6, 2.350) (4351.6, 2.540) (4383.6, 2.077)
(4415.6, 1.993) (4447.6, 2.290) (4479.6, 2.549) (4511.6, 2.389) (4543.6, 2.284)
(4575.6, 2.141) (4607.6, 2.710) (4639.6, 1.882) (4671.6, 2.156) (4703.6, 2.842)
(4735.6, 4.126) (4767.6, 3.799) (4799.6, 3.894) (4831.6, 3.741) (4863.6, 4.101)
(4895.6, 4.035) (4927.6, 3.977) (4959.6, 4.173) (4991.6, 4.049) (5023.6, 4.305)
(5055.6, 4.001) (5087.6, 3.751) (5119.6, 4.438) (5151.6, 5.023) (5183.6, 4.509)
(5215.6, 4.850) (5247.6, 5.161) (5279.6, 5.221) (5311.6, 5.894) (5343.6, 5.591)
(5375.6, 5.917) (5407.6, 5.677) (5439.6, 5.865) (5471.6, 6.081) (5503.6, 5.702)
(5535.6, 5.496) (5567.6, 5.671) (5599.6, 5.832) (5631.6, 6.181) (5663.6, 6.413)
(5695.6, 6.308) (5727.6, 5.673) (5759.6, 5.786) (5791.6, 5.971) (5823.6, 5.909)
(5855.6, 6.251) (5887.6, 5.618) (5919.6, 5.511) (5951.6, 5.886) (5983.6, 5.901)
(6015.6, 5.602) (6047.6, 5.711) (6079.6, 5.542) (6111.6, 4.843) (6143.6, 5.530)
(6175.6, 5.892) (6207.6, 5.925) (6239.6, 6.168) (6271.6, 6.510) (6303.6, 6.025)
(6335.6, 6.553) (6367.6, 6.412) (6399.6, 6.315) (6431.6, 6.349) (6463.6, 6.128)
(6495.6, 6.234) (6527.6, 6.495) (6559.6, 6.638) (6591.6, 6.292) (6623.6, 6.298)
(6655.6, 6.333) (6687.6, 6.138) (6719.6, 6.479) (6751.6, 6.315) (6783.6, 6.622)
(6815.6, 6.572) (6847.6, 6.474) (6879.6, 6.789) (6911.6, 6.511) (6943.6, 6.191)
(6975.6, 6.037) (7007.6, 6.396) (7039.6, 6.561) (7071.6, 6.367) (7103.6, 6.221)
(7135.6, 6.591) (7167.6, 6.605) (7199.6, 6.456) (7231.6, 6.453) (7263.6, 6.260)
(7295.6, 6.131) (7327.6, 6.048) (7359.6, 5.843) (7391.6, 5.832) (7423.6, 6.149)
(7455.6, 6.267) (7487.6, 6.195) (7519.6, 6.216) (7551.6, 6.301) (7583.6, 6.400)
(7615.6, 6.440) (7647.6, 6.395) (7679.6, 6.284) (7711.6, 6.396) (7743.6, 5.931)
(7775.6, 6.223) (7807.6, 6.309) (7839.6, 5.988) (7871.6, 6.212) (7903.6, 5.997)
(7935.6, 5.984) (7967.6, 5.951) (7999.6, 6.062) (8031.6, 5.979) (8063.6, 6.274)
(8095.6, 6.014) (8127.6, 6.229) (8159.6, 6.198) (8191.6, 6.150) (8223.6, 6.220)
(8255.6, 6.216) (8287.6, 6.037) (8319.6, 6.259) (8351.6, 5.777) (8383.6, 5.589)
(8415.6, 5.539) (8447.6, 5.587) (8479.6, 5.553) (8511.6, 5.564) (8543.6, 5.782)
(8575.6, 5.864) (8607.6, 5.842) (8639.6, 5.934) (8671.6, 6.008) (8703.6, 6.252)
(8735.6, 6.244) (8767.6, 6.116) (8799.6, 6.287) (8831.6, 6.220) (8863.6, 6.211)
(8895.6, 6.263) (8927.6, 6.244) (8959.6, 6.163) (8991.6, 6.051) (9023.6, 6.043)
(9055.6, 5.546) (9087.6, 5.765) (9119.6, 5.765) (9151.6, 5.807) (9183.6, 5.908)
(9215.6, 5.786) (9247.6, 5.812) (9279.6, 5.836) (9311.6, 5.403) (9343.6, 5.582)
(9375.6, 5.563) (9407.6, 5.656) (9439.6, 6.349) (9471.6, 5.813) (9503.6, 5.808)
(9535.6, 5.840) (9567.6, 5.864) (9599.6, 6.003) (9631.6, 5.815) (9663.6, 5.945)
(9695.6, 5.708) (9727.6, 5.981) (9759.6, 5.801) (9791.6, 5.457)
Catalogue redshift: 0.18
